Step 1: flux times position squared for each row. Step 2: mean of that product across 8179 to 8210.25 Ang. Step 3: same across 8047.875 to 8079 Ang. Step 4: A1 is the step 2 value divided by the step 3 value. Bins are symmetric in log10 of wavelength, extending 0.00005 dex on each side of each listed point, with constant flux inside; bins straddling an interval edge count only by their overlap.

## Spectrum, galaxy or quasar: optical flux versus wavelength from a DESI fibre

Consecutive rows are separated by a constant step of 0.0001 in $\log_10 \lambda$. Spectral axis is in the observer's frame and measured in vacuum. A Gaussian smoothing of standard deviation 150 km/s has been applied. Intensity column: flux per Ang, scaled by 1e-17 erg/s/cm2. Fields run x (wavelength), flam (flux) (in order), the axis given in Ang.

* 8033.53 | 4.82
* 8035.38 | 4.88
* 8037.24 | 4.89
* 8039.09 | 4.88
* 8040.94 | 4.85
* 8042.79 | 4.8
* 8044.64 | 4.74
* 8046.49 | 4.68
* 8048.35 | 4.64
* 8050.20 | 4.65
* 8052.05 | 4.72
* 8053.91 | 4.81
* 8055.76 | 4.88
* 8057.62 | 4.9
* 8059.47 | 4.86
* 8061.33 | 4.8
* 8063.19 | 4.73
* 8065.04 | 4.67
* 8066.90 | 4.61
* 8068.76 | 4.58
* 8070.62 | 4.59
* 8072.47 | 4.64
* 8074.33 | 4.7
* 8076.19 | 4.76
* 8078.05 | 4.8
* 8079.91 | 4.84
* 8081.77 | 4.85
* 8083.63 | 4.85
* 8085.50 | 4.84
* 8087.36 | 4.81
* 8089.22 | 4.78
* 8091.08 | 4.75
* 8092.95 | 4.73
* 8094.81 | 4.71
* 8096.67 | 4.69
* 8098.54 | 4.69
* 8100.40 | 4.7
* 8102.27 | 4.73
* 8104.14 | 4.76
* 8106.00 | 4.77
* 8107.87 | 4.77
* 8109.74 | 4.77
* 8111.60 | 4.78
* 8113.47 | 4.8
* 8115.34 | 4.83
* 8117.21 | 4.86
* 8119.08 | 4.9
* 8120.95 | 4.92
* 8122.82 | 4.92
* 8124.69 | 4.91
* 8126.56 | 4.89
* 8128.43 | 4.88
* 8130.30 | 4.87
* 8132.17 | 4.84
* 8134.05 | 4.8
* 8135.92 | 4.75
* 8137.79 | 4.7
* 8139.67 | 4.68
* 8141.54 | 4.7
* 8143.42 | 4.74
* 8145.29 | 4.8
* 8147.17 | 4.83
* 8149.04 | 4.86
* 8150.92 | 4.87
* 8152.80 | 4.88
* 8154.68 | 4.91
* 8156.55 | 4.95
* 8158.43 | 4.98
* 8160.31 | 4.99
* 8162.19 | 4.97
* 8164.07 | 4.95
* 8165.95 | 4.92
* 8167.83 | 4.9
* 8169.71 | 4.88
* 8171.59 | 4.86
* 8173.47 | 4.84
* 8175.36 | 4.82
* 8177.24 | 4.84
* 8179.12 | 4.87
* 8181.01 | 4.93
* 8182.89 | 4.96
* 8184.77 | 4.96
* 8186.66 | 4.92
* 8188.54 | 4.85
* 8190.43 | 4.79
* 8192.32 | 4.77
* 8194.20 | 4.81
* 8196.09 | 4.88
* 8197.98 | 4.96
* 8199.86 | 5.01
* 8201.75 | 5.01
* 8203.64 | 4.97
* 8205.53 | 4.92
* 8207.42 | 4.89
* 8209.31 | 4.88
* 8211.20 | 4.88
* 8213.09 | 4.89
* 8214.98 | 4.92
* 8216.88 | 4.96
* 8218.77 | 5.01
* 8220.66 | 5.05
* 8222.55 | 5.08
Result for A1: 1.1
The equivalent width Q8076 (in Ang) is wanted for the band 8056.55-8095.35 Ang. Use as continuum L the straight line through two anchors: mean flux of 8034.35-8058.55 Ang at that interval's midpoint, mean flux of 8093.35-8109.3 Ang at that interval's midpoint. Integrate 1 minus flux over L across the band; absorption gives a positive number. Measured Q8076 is 0.0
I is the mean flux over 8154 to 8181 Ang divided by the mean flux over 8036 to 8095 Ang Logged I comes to 1.03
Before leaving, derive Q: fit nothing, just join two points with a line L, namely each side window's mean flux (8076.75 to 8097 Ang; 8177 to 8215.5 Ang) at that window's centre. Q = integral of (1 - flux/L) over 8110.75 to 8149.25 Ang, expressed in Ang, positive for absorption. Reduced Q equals 0.1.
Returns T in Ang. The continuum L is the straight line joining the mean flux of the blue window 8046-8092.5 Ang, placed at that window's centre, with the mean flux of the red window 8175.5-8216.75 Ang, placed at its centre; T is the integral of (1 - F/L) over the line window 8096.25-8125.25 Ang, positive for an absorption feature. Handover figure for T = 0.0 Ang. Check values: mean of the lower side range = 4.75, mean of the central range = 4.8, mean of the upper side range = 4.9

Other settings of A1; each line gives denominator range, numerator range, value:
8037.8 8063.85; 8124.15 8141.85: 1.02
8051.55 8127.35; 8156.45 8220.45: 1.05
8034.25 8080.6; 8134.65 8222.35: 1.06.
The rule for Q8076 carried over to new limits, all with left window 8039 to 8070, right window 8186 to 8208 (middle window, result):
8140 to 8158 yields 0.0 Ang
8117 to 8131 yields -0.2 Ang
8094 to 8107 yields 0.2 Ang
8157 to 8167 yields -0.2 Ang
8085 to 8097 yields 0.1 Ang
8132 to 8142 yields 0.2 Ang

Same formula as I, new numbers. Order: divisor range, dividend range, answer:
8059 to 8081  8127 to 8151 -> 1.02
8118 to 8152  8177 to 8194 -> 1.01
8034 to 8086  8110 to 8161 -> 1.02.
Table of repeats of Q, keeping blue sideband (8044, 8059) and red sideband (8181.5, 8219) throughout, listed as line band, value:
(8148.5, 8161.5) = -0.2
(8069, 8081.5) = 0.2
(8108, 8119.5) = 0.0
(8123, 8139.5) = 0.0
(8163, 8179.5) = 0.0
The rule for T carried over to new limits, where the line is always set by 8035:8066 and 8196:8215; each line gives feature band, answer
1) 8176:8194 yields 0.1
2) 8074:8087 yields 0.0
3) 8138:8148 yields 0.3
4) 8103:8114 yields 0.2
